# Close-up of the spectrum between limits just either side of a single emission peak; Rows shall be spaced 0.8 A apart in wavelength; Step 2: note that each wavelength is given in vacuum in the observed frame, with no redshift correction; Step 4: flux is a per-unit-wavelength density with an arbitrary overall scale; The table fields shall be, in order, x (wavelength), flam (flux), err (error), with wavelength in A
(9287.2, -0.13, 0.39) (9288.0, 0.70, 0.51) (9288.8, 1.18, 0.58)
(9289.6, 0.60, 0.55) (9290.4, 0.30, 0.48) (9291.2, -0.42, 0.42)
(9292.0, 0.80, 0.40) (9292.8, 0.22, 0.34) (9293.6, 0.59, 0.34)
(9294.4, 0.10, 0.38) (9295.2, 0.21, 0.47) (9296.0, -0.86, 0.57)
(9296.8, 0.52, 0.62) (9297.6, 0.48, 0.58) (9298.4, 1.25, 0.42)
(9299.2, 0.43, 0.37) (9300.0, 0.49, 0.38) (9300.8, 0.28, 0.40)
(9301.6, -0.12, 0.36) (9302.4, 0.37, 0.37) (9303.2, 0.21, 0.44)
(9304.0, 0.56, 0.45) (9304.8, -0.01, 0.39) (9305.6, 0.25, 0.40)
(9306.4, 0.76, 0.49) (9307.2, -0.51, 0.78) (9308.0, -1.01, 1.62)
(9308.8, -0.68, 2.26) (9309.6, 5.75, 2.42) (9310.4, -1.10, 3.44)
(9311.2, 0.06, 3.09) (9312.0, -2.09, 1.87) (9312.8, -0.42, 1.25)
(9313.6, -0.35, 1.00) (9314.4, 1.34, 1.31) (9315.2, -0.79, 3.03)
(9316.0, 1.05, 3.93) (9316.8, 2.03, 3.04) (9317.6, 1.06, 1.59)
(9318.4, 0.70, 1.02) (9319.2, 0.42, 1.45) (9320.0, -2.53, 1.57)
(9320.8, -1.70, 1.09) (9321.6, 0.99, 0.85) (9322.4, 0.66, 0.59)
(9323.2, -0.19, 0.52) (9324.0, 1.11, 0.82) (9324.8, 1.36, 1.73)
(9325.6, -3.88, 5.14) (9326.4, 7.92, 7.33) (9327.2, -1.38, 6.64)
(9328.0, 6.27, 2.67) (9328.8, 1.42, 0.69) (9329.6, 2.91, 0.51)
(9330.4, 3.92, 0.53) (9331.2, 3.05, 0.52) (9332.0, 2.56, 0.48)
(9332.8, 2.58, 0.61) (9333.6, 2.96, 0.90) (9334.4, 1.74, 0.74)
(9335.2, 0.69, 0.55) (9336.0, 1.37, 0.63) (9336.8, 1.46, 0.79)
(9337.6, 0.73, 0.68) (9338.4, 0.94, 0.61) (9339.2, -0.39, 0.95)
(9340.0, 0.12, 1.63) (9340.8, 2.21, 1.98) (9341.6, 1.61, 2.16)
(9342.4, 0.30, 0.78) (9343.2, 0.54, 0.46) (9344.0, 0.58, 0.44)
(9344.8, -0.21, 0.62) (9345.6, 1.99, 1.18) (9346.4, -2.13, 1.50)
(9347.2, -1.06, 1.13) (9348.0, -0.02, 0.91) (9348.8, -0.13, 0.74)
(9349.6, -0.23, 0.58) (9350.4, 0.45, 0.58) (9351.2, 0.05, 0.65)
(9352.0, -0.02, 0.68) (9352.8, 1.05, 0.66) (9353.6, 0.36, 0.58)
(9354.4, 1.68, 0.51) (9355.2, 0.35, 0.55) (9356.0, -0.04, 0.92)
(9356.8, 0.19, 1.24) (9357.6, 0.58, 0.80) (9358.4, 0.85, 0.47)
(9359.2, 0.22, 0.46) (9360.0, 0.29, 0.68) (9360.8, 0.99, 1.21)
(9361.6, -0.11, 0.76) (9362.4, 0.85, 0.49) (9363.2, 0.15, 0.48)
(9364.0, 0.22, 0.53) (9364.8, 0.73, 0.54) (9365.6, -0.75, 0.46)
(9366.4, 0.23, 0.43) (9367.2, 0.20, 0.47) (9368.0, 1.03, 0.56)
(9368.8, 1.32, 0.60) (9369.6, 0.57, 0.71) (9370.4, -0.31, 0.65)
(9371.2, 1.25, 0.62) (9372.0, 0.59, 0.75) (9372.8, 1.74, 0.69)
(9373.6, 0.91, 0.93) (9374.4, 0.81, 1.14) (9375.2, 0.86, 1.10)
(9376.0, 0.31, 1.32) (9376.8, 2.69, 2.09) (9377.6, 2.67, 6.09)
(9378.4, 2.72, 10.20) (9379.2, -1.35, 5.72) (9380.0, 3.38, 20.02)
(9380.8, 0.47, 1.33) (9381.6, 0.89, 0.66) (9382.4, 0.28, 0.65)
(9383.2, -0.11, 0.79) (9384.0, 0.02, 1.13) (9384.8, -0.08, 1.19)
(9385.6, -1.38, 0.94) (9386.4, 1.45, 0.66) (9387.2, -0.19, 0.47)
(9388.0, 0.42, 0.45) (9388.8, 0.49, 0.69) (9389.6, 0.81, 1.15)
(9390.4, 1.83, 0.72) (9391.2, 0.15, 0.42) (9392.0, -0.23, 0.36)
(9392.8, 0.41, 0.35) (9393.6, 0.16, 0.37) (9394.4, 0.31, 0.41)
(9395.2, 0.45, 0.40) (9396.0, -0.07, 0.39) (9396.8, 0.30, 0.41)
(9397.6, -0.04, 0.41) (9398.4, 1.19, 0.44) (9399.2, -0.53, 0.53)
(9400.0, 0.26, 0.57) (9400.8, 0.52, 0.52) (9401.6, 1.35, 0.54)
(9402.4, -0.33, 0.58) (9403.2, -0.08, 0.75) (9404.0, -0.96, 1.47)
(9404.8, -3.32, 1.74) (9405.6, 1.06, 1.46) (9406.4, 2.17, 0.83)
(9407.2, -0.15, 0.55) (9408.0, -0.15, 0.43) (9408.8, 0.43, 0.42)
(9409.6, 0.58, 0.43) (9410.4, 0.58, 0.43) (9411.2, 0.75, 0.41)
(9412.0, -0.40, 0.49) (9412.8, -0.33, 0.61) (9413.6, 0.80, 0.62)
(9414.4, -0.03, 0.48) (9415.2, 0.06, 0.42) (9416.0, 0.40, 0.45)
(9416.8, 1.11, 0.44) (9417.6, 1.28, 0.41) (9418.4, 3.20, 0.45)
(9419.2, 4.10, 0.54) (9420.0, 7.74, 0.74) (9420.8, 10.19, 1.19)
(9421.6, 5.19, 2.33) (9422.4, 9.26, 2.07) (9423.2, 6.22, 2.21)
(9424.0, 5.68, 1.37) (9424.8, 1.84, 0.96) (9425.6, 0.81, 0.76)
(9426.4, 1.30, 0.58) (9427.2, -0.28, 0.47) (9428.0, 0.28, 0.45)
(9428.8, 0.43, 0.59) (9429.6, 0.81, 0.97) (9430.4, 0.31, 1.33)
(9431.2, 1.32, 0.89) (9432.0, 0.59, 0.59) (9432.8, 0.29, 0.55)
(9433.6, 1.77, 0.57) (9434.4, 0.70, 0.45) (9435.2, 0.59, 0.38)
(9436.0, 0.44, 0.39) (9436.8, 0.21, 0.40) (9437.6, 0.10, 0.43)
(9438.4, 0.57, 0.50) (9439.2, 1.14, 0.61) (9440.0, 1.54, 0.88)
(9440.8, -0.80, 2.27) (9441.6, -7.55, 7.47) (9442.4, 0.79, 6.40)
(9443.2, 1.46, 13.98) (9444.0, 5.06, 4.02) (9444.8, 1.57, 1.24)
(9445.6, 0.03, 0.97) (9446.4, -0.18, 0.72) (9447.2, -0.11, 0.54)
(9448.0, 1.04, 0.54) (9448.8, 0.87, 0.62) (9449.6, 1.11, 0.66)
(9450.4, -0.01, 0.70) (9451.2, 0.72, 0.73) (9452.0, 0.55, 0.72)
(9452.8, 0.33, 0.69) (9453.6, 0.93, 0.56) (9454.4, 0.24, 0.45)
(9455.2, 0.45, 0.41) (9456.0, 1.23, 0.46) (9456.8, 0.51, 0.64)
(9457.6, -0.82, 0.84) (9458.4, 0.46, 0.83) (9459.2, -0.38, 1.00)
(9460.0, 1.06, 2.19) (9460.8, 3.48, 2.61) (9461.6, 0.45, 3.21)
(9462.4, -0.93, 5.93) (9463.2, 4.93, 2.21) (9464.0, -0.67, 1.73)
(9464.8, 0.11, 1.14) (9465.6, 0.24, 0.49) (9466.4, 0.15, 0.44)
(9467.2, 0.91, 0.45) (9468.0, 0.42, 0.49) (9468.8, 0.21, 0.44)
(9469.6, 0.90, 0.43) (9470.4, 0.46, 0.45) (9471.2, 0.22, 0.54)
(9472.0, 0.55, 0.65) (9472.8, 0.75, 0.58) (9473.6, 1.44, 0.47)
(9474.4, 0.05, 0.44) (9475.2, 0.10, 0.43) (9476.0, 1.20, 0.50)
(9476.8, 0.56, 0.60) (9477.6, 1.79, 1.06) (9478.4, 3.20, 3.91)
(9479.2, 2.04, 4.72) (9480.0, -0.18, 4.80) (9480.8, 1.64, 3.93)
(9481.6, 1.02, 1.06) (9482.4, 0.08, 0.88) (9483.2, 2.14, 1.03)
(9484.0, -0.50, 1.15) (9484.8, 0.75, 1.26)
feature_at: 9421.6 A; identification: [O III]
